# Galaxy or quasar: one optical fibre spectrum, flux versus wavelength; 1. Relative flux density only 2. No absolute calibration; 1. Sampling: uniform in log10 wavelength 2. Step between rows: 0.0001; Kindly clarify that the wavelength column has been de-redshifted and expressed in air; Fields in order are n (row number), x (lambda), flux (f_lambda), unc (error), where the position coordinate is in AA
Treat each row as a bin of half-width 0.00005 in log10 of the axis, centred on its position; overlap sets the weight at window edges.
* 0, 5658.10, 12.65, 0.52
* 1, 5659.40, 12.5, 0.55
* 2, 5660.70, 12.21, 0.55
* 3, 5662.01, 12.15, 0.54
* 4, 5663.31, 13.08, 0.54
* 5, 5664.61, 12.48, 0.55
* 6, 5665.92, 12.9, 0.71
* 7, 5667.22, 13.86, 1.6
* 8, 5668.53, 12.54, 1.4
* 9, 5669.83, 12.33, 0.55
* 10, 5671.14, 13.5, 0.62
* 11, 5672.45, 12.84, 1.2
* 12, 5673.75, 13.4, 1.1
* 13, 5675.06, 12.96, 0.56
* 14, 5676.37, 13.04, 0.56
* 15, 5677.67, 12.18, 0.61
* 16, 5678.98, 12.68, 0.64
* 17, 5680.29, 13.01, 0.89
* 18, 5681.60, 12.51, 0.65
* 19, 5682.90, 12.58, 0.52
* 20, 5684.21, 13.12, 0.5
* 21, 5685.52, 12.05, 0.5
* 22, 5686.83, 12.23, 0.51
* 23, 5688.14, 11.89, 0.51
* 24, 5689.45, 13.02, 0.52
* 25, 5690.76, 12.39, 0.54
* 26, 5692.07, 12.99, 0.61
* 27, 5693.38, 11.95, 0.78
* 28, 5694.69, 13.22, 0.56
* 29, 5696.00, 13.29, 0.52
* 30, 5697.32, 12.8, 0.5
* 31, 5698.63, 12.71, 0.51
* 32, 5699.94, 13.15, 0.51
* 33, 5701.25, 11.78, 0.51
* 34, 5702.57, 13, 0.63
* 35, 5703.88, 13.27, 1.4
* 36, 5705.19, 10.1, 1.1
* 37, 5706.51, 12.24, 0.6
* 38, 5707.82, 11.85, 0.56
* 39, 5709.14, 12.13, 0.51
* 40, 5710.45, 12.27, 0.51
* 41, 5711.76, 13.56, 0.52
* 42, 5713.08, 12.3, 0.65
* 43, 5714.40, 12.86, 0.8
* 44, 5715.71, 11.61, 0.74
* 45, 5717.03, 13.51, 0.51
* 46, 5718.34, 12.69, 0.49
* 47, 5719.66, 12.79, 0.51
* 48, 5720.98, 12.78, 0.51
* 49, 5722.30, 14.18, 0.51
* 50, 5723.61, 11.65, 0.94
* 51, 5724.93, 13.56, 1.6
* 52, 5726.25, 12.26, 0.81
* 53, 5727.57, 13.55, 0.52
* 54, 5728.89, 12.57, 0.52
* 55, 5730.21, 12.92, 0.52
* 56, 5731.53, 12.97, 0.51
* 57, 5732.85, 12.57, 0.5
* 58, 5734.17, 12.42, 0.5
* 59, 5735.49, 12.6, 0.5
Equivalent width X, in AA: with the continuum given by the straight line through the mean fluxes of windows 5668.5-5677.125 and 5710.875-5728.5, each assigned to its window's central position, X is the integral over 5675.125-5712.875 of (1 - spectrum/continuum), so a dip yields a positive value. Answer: 1.11 AA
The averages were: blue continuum 13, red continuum 12.9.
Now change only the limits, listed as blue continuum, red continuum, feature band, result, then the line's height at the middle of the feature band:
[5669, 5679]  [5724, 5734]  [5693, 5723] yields 0.6 AA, 12.9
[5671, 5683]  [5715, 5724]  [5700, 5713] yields 0.5 AA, 12.8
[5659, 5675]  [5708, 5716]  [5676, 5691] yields 0.2 AA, 12.7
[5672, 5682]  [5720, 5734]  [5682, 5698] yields 0.3 AA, 12.8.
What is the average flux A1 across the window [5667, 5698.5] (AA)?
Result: 12.7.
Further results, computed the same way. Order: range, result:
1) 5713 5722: 12.7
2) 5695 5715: 12.5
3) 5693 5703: 12.7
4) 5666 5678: 13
